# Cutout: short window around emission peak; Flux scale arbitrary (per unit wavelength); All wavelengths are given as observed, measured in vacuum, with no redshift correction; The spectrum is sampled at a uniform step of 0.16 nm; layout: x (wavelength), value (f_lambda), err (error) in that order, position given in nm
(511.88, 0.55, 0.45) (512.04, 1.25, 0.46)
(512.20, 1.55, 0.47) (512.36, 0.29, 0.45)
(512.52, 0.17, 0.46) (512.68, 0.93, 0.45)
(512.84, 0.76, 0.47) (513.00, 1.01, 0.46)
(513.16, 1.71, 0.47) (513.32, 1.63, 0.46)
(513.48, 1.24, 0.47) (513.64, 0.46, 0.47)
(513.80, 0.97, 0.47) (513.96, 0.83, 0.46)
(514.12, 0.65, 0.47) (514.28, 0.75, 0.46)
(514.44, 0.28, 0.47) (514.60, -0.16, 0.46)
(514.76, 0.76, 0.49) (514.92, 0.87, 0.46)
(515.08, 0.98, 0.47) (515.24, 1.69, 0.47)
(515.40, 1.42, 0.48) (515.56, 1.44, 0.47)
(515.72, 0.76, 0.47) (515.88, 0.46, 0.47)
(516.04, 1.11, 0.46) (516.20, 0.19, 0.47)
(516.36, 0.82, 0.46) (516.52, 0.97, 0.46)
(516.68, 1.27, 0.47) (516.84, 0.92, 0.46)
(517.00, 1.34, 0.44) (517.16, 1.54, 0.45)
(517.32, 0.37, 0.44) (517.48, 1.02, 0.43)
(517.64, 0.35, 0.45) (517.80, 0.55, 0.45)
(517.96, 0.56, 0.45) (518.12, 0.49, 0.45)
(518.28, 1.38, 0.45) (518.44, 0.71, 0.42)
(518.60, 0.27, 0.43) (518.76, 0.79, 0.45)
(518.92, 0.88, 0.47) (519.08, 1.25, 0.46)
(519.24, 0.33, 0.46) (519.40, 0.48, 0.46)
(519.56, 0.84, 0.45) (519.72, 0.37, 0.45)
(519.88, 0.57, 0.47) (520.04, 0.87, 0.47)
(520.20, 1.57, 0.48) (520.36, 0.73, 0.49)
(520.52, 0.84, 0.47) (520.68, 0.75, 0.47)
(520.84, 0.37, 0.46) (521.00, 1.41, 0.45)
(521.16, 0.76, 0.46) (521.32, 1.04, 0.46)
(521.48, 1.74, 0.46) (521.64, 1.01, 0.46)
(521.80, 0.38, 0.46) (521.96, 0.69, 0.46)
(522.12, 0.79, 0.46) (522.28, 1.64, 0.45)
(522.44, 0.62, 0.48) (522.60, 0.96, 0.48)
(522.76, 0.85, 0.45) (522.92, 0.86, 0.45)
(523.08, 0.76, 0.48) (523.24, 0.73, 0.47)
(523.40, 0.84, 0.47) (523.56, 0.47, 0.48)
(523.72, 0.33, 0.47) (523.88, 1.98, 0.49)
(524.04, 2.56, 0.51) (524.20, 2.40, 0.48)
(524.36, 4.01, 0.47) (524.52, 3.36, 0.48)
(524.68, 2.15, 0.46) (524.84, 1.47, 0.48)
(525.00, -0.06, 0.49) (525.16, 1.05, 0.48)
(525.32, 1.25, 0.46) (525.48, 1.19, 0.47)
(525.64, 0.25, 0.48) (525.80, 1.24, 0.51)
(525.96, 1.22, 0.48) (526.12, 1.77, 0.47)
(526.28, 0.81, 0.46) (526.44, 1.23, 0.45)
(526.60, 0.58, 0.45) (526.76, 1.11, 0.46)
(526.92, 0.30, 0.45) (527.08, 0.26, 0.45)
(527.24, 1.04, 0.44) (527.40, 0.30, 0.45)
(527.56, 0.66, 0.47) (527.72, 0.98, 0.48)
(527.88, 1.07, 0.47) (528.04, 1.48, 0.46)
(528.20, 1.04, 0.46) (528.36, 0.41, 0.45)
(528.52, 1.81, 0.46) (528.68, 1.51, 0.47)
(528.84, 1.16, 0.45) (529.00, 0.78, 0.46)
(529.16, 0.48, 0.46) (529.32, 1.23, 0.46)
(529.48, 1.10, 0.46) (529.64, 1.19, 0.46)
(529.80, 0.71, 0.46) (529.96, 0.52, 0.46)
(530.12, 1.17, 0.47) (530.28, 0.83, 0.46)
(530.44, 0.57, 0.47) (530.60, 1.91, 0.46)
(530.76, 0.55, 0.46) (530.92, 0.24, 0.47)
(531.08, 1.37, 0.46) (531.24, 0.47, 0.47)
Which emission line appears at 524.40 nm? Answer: [O II]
